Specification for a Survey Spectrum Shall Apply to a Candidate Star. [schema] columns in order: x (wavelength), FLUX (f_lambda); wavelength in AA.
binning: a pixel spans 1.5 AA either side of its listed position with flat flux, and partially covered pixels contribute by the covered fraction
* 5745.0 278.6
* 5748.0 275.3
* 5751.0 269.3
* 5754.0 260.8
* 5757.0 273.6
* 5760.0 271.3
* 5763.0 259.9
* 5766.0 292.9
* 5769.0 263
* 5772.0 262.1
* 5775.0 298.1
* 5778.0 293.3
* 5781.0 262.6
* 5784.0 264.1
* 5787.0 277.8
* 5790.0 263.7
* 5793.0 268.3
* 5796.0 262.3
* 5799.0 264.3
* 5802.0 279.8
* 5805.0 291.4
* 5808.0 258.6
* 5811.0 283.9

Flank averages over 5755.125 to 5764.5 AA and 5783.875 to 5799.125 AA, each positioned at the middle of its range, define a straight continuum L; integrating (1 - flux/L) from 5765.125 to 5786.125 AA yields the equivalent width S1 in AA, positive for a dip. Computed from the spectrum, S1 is -0.7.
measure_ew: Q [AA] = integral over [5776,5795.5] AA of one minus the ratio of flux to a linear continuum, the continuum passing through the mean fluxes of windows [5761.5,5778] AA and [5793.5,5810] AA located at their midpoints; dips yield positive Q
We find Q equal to 0.2 AA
